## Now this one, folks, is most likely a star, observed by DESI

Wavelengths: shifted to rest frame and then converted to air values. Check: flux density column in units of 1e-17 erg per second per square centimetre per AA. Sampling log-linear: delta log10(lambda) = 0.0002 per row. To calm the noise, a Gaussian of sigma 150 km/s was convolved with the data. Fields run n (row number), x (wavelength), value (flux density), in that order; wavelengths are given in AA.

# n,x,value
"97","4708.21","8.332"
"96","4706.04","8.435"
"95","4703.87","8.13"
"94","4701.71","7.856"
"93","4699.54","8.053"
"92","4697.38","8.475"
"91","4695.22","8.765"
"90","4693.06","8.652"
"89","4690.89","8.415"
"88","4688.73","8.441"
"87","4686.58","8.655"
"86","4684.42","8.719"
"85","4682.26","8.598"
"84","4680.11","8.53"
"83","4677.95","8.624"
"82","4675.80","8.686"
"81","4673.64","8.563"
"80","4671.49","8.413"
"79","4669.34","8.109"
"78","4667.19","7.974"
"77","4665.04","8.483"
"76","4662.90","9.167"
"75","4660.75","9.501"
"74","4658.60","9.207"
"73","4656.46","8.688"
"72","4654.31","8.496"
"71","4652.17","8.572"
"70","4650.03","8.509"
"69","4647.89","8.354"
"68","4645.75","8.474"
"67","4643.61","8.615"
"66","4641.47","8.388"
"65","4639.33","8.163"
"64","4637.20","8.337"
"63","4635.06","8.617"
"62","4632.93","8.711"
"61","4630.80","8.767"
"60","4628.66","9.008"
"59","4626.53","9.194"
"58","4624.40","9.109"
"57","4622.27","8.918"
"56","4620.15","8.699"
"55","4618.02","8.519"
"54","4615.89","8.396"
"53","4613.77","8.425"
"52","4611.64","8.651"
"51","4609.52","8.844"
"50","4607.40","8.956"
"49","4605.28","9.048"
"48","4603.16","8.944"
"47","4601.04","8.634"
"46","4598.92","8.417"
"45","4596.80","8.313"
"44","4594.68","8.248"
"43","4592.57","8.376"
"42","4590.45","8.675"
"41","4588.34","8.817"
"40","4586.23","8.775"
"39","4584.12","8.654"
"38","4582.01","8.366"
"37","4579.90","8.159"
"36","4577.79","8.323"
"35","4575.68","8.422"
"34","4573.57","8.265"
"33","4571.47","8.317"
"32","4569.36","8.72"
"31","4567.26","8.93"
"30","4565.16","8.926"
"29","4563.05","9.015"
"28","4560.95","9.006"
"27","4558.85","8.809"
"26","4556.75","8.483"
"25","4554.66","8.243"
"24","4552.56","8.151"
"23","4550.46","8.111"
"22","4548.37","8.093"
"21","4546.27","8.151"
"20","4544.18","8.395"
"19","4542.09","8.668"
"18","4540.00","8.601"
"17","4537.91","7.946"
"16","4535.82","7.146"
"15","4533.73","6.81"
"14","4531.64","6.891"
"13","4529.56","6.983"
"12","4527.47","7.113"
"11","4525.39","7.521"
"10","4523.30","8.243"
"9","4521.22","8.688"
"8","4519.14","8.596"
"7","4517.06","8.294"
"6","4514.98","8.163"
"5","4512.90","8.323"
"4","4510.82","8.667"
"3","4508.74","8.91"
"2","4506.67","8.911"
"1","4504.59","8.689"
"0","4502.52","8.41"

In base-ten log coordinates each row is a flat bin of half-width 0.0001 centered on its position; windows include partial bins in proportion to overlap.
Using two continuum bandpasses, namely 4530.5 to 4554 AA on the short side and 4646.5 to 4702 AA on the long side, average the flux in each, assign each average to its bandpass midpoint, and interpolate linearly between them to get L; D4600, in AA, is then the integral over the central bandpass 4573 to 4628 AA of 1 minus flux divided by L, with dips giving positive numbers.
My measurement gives -2.87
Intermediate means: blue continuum 7.91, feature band 8.63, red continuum 8.57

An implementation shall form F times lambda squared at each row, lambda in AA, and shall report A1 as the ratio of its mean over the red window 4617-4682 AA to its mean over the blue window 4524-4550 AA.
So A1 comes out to 1.18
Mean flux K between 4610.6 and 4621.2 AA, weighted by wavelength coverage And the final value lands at 8.53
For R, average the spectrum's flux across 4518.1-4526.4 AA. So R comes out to 8.26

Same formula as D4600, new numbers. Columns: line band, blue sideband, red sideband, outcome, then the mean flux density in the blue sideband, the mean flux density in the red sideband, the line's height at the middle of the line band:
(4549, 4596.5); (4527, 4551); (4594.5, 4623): -2.00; 7.75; 8.65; 8.19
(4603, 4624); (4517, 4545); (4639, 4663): -0.84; 7.83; 8.67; 8.41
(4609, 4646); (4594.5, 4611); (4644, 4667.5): 0.16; 8.7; 8.7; 8.7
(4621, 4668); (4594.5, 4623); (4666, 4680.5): -1.00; 8.65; 8.41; 8.52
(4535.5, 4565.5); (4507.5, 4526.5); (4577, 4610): 0.26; 8.38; 8.6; 8.47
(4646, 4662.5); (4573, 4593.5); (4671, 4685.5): -0.38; 8.49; 8.59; 8.57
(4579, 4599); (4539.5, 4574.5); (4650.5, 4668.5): 0.25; 8.52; 8.75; 8.59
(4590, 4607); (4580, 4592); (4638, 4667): 0.04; 8.61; 8.64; 8.61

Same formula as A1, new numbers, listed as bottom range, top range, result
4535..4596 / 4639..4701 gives 1.06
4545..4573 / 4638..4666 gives 1.06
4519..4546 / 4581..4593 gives 1.13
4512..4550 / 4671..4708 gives 1.14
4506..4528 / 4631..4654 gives 1.08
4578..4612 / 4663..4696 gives 1.03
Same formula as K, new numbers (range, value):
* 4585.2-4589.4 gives 8.81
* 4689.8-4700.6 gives 8.47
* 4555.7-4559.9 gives 8.66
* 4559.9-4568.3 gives 8.96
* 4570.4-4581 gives 8.29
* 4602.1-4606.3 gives 9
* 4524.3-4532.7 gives 7.13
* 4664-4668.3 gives 8.22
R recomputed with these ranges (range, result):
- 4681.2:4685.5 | 8.65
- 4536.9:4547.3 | 8.36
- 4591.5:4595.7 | 8.31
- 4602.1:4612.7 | 8.89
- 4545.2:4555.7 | 8.15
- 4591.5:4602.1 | 8.39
